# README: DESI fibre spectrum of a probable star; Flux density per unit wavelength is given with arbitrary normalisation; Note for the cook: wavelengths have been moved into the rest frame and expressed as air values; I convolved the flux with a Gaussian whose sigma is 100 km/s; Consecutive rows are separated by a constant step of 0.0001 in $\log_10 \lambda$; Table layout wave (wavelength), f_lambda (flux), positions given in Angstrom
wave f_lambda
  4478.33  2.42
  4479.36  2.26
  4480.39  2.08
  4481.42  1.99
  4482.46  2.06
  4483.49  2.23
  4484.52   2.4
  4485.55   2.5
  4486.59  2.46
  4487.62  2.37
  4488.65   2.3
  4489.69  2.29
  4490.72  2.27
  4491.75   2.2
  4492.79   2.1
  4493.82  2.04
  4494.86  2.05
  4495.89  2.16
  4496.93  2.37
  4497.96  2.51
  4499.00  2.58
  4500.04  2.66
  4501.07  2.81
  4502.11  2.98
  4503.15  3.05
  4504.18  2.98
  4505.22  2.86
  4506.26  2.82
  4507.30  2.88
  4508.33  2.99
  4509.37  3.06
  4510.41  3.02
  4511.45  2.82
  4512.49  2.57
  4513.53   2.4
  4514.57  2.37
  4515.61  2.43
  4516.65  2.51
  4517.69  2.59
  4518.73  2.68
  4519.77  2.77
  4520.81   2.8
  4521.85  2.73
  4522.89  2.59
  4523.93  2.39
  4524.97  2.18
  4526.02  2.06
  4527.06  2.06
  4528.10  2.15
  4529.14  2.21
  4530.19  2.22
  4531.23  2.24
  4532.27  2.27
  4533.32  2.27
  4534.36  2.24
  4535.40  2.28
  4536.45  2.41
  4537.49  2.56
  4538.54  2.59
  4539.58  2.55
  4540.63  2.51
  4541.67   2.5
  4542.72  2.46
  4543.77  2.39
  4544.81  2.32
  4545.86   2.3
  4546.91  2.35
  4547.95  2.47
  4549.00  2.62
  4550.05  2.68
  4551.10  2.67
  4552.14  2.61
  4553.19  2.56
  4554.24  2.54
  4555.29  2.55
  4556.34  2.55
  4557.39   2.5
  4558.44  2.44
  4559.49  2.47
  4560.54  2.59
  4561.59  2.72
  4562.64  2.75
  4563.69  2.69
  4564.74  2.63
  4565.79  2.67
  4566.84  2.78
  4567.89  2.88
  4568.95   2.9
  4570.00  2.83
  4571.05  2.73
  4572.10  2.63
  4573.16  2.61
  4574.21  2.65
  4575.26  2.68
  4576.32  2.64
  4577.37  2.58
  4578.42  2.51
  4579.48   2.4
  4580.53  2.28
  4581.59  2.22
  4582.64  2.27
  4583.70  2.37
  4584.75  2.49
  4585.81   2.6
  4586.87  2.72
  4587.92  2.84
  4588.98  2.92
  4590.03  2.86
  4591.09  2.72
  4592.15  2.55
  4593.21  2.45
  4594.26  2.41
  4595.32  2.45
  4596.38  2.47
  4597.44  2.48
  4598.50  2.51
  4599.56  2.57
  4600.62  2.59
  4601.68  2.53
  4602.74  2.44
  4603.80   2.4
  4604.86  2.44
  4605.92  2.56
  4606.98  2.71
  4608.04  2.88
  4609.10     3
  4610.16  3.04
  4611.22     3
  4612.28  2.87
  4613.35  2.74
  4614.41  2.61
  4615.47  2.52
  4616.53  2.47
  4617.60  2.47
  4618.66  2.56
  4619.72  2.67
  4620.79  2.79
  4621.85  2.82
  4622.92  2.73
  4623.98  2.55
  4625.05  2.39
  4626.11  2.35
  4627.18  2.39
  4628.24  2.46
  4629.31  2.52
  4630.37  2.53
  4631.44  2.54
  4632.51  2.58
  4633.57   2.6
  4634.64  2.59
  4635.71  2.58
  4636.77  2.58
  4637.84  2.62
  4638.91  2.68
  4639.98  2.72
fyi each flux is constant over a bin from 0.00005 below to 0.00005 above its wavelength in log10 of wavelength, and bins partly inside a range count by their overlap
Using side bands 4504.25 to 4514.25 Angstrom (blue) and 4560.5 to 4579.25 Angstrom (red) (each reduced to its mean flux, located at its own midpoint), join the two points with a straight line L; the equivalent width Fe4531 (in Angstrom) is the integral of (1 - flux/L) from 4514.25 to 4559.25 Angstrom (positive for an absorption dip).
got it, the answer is 5.1 Angstrom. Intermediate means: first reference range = 2.82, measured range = 2.45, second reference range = 2.69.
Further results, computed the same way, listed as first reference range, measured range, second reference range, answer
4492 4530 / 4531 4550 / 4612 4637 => 1.1 Angstrom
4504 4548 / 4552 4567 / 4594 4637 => -0.4 Angstrom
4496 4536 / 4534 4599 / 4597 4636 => 0.6 Angstrom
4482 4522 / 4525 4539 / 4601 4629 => 1.7 Angstrom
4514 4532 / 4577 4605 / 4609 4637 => 0.4 Angstrom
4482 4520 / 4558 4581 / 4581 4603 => -0.9 Angstrom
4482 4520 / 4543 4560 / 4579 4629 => 0.4 Angstrom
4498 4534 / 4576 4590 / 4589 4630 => 0.4 Angstrom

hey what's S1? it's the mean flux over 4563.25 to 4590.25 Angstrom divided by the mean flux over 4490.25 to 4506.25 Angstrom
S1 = 1.0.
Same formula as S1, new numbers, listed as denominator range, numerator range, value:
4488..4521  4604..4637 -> 1.02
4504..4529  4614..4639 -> 0.99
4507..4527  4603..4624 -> 1.03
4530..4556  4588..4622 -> 1.08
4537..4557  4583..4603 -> 1.02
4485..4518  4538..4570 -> 1.01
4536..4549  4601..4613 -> 1.10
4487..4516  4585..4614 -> 1.03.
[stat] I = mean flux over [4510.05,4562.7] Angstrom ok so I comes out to 2.48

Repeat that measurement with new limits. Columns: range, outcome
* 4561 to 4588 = 2.61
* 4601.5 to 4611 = 2.68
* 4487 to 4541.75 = 2.5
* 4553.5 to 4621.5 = 2.62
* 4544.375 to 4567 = 2.56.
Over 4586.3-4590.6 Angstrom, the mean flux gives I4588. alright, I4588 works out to 2.83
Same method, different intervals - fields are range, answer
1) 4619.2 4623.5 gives 2.75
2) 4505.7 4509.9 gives 2.94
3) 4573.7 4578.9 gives 2.62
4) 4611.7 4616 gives 2.69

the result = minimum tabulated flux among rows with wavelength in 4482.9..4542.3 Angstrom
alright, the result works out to 2.04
